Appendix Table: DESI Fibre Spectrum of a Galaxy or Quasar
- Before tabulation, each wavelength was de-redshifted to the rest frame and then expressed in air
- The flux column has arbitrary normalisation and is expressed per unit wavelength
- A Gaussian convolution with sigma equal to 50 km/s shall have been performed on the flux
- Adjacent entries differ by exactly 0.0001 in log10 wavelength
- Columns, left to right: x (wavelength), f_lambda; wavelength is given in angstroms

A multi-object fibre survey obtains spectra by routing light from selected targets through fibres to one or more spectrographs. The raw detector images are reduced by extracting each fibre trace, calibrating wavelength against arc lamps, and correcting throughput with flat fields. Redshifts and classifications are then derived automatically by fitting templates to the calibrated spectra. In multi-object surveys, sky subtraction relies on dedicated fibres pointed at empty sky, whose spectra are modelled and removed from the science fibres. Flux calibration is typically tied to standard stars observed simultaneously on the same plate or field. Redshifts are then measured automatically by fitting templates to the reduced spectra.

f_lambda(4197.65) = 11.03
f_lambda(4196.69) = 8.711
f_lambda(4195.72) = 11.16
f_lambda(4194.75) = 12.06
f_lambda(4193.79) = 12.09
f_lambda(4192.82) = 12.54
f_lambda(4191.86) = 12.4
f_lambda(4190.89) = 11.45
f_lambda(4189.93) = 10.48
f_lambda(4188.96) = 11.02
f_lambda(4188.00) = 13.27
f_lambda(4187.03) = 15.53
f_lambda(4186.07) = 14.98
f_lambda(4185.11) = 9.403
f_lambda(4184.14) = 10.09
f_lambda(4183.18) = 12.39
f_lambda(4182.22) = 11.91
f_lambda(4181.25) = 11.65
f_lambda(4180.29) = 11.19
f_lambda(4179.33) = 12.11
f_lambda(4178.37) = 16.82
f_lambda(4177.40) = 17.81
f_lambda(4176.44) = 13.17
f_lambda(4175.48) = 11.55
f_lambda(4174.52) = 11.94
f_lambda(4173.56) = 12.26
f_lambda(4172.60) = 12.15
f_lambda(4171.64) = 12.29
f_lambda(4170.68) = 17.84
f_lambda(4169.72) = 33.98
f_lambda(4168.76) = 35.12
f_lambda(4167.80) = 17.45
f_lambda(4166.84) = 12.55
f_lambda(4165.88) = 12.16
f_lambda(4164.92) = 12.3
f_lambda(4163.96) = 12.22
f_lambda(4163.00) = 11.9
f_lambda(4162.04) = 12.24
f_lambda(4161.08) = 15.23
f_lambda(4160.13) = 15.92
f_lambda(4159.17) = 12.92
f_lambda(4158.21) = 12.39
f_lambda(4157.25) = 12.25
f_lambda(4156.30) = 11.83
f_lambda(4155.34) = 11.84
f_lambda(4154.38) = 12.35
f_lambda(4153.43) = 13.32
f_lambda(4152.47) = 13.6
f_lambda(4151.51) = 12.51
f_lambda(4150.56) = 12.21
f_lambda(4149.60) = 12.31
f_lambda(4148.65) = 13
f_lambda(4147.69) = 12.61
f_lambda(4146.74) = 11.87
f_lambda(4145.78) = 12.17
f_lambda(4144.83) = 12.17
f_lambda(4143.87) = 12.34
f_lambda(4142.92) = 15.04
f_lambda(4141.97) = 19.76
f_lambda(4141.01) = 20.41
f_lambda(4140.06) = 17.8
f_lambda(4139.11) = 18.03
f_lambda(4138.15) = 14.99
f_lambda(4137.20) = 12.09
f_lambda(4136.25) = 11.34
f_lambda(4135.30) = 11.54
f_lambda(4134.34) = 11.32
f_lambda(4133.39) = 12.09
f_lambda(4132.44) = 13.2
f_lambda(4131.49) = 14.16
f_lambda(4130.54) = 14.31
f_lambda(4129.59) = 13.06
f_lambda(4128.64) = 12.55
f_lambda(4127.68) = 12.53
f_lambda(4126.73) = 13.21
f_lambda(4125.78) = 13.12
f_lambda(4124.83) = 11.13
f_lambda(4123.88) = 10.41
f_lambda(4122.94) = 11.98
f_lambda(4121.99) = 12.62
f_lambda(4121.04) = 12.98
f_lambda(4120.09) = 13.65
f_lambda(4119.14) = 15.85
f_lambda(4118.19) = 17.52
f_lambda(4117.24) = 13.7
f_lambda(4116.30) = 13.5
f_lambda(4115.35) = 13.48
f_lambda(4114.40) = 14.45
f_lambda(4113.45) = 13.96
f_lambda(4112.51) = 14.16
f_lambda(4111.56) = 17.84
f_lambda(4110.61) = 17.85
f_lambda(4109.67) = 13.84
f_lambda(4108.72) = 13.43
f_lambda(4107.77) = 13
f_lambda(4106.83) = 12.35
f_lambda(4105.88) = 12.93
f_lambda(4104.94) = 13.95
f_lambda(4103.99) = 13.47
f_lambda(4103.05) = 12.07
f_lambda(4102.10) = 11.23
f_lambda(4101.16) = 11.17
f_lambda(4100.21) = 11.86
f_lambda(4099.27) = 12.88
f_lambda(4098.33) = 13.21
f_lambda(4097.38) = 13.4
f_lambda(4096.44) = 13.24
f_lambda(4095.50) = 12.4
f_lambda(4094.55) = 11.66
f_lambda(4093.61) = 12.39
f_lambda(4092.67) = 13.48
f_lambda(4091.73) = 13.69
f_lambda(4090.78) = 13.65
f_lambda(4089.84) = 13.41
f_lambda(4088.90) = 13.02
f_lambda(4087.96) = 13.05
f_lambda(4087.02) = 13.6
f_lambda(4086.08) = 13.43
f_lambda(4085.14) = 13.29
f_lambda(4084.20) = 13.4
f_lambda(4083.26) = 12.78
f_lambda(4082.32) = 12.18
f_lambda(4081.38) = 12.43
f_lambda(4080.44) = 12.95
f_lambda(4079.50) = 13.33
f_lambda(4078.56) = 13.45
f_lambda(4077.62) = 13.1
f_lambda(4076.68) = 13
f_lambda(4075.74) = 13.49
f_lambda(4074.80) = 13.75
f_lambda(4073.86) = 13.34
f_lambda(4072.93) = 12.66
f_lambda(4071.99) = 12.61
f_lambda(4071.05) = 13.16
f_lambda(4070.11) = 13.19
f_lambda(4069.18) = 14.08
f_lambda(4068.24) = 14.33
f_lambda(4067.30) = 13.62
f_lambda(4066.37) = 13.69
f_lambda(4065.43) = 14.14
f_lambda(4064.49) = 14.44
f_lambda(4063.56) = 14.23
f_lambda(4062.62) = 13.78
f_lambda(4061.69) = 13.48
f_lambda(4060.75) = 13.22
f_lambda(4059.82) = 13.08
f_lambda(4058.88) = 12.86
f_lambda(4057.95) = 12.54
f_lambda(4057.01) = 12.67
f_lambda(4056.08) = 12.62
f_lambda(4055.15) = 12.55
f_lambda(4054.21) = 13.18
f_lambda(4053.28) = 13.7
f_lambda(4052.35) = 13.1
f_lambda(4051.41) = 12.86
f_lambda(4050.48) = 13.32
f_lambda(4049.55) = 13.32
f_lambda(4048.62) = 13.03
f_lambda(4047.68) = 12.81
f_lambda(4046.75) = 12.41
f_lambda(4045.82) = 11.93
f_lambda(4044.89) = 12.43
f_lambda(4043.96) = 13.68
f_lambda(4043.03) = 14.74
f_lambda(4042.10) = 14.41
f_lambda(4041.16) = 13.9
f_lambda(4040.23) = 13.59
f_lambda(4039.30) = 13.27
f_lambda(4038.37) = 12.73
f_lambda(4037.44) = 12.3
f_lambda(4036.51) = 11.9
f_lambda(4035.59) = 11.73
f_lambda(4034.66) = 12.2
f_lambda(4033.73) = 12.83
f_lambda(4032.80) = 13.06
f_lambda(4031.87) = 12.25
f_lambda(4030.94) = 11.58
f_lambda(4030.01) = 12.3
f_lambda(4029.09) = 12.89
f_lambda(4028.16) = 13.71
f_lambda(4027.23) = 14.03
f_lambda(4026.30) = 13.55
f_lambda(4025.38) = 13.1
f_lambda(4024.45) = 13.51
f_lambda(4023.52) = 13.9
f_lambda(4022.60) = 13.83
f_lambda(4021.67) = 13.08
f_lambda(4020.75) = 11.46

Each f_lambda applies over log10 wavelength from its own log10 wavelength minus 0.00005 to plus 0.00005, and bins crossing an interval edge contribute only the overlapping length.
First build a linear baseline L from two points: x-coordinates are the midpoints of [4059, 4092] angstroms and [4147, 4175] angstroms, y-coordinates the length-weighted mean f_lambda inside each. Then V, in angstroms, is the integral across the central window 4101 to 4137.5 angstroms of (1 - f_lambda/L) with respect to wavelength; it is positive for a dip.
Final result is 1.7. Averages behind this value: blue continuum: 13.4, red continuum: 14.5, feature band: 13.3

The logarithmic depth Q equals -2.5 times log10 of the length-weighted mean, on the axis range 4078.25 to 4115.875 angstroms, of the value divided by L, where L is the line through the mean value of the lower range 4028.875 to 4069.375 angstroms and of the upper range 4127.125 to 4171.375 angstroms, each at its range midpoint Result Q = 0.04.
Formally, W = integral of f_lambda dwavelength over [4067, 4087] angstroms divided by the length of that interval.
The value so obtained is 13.2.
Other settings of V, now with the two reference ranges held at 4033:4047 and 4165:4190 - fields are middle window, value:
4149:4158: 1.19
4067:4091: 0.37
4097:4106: 0.74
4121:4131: 1.08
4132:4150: 0.40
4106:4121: -0.66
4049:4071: -0.30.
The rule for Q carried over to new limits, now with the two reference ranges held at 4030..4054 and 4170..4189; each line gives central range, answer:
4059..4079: -0.04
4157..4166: 0.02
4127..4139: 0.02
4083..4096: -0.01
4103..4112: -0.09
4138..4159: -0.05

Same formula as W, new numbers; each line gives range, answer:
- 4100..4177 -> 14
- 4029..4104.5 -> 13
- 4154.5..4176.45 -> 14.9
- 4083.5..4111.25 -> 13.1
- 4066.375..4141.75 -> 13.5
